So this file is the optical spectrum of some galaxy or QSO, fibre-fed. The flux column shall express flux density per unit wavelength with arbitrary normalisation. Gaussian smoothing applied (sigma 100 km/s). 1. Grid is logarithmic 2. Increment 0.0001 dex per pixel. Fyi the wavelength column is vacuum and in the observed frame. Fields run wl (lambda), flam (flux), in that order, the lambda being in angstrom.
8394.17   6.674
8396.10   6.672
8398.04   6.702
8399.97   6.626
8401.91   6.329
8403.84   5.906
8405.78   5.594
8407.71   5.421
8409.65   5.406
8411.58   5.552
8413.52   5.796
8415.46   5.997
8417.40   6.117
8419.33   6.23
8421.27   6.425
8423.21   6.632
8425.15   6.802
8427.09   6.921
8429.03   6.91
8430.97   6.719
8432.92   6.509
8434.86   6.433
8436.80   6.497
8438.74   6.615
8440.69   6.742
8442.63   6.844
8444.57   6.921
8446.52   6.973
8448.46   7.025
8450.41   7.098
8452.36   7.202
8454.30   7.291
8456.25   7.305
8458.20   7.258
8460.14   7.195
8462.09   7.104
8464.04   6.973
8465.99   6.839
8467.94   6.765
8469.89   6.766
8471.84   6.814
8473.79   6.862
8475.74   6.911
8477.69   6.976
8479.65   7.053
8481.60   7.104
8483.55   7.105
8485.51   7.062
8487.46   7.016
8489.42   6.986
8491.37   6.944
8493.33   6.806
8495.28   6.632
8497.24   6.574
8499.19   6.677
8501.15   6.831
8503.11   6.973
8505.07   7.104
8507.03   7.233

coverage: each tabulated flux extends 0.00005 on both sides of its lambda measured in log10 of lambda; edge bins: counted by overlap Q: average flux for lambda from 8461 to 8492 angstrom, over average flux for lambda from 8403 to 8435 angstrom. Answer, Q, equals 1.12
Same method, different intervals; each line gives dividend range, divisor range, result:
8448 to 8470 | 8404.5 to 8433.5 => 1.14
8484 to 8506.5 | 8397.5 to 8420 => 1.16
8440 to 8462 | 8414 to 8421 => 1.16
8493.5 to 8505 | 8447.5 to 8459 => 0.94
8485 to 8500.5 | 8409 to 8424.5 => 1.13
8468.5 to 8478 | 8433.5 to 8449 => 1.02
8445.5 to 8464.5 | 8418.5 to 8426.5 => 1.09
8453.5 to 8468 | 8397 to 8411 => 1.19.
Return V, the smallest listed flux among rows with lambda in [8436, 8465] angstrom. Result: 6.497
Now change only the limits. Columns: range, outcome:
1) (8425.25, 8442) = 6.433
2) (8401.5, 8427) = 5.406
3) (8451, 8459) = 7.202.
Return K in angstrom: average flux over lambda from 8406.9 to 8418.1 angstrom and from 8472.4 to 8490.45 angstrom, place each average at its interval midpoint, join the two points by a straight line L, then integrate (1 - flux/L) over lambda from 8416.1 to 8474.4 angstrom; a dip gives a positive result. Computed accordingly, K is -4.7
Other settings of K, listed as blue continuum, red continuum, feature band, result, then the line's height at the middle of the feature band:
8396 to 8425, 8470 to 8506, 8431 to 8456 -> -1.6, 6.44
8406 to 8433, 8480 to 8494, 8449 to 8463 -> -1.2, 6.65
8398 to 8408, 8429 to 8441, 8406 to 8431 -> 0.6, 6.34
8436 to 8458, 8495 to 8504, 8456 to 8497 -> -0.7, 6.84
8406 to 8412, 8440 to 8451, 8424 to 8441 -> -0.7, 6.42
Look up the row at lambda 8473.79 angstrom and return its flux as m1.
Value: 6.862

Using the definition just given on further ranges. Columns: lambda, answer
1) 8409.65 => 5.406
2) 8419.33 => 6.23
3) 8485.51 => 7.062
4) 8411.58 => 5.552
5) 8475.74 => 6.911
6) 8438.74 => 6.615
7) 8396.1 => 6.672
